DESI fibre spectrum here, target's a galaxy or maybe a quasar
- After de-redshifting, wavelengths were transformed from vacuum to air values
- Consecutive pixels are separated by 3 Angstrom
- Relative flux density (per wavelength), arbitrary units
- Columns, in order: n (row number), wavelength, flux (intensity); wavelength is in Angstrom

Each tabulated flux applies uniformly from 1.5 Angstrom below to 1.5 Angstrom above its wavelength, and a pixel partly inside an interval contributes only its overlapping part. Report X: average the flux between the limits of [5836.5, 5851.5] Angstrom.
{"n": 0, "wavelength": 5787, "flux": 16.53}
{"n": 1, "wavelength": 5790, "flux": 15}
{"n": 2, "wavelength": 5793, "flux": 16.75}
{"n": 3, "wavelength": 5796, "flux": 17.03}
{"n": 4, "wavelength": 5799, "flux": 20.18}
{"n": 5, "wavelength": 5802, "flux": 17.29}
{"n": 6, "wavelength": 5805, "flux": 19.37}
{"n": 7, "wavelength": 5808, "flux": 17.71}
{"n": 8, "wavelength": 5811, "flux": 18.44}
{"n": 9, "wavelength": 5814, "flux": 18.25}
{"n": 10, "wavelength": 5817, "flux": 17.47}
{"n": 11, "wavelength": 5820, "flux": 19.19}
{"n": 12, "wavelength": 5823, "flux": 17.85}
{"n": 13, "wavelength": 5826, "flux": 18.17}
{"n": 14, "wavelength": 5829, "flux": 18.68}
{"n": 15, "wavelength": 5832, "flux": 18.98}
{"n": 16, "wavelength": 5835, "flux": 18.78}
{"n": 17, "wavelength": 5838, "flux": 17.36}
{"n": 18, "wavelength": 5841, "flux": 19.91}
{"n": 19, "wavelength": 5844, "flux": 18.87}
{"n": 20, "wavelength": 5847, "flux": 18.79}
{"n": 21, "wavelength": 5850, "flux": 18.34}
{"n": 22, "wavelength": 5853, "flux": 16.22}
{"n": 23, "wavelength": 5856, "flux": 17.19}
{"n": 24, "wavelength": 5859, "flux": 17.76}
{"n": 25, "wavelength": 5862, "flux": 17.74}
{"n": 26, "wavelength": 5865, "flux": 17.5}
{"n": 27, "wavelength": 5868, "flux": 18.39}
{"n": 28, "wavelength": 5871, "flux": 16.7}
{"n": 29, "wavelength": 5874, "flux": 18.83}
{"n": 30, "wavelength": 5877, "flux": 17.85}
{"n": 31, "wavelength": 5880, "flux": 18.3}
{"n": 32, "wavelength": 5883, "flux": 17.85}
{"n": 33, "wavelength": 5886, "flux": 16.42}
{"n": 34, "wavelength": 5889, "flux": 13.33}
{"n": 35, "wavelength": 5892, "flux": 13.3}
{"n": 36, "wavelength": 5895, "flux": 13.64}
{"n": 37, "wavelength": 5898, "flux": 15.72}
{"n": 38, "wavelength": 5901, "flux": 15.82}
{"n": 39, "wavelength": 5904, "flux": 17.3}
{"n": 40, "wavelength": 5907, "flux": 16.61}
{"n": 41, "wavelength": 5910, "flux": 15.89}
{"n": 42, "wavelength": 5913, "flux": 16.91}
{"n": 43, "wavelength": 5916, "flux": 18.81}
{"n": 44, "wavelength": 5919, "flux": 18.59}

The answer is 18.7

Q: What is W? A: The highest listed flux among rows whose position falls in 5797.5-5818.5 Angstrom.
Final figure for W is 20.18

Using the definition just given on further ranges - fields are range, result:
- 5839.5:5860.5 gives 19.91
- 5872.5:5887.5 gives 18.83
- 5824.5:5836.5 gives 18.98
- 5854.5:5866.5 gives 17.76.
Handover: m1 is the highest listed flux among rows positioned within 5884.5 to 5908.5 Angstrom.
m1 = 17.3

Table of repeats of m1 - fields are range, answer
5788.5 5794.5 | 16.75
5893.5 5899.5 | 15.72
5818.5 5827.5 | 19.19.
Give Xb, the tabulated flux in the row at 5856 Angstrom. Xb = 17.19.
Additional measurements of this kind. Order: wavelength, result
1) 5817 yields 17.47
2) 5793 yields 16.75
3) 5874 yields 18.83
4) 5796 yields 17.03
